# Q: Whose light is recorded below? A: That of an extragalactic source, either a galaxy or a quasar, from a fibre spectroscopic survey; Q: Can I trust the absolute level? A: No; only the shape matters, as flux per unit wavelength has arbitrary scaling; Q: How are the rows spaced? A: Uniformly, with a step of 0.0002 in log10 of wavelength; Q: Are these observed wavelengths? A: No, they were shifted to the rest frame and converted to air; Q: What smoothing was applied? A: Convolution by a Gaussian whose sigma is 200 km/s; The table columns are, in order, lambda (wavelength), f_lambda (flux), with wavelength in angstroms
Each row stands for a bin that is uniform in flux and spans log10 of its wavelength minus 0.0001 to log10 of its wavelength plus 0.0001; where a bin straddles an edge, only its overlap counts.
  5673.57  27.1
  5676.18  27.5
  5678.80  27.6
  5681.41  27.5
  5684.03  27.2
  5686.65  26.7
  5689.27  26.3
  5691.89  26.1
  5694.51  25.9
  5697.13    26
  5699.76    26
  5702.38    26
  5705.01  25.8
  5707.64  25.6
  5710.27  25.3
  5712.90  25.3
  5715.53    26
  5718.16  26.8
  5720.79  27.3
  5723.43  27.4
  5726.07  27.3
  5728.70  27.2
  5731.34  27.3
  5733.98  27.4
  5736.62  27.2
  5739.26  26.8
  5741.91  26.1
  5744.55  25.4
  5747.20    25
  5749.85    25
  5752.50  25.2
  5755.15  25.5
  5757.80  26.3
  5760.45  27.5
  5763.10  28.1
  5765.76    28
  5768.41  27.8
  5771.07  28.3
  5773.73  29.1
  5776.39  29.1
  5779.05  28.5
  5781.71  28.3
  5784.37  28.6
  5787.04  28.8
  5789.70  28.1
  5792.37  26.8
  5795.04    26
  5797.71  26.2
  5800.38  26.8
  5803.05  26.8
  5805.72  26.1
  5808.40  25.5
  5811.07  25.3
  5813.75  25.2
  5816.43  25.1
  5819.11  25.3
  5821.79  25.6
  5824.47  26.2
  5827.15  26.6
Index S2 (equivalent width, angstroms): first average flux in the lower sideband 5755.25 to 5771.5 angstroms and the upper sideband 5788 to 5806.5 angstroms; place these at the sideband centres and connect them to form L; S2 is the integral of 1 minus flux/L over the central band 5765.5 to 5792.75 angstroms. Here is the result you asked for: -1.24 angstroms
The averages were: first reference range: 27.5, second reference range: 26.8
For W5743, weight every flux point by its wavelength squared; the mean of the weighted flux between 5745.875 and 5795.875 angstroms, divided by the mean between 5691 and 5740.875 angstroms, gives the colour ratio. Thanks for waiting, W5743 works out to 1.05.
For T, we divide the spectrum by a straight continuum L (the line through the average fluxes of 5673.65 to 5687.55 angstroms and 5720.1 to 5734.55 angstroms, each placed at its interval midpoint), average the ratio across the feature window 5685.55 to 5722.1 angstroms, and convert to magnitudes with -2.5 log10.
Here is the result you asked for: 0.05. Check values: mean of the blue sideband 27.3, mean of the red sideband 27.3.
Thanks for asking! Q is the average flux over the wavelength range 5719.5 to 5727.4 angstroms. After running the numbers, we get 27.3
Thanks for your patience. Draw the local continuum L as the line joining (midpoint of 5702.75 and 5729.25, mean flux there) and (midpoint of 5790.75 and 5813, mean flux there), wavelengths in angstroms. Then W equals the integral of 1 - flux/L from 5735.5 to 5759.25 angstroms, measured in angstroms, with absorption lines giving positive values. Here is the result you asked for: 0.4 angstroms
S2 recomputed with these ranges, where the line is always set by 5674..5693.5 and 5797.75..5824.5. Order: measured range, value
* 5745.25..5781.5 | -1.33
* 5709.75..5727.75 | 0.06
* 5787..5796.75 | -0.46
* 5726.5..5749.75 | -0.02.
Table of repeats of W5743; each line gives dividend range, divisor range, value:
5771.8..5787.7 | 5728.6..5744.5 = 1.09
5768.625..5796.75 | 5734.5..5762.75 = 1.09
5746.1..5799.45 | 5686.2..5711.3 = 1.08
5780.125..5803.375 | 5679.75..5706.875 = 1.08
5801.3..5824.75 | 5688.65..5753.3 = 1.01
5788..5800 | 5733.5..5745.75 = 1.03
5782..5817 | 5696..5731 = 1.04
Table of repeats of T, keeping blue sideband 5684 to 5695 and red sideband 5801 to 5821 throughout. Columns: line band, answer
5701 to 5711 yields 0.025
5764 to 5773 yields -0.088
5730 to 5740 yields -0.044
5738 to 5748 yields 0.009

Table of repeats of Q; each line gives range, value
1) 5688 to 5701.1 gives 26.1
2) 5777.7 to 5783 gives 28.4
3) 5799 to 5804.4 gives 26.8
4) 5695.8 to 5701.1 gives 26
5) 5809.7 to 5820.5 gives 25.2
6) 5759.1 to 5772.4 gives 27.9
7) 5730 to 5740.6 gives 27.2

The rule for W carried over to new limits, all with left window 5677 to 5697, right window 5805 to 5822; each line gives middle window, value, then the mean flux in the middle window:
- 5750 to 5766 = -0.4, 26.6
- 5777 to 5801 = -1.8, 27.6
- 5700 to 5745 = -0.2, 26.5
